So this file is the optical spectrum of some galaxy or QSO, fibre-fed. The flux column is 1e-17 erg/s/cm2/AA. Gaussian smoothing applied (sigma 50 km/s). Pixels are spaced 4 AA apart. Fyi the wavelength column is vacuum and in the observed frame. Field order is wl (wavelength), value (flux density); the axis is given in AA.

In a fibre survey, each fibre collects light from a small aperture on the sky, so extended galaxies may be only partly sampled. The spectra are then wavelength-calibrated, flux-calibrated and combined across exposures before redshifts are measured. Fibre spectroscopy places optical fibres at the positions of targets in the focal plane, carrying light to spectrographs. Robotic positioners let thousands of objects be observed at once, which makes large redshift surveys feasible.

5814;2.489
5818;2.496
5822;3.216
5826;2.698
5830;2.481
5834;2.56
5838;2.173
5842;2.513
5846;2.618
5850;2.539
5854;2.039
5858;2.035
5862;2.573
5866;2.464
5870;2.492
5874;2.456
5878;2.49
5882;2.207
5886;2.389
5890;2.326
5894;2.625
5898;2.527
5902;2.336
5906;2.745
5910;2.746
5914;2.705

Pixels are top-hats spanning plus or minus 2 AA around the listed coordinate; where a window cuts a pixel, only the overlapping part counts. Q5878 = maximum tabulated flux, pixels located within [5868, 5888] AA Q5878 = 2.492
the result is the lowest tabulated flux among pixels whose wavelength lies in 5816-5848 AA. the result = 2.173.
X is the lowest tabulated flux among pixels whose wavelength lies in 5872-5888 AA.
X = 2.207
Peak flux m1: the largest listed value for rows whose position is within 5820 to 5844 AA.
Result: 3.216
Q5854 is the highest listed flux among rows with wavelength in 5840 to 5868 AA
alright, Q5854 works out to 2.618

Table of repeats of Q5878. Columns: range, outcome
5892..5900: 2.625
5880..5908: 2.745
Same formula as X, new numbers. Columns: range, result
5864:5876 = 2.456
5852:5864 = 2.035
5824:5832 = 2.481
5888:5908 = 2.326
